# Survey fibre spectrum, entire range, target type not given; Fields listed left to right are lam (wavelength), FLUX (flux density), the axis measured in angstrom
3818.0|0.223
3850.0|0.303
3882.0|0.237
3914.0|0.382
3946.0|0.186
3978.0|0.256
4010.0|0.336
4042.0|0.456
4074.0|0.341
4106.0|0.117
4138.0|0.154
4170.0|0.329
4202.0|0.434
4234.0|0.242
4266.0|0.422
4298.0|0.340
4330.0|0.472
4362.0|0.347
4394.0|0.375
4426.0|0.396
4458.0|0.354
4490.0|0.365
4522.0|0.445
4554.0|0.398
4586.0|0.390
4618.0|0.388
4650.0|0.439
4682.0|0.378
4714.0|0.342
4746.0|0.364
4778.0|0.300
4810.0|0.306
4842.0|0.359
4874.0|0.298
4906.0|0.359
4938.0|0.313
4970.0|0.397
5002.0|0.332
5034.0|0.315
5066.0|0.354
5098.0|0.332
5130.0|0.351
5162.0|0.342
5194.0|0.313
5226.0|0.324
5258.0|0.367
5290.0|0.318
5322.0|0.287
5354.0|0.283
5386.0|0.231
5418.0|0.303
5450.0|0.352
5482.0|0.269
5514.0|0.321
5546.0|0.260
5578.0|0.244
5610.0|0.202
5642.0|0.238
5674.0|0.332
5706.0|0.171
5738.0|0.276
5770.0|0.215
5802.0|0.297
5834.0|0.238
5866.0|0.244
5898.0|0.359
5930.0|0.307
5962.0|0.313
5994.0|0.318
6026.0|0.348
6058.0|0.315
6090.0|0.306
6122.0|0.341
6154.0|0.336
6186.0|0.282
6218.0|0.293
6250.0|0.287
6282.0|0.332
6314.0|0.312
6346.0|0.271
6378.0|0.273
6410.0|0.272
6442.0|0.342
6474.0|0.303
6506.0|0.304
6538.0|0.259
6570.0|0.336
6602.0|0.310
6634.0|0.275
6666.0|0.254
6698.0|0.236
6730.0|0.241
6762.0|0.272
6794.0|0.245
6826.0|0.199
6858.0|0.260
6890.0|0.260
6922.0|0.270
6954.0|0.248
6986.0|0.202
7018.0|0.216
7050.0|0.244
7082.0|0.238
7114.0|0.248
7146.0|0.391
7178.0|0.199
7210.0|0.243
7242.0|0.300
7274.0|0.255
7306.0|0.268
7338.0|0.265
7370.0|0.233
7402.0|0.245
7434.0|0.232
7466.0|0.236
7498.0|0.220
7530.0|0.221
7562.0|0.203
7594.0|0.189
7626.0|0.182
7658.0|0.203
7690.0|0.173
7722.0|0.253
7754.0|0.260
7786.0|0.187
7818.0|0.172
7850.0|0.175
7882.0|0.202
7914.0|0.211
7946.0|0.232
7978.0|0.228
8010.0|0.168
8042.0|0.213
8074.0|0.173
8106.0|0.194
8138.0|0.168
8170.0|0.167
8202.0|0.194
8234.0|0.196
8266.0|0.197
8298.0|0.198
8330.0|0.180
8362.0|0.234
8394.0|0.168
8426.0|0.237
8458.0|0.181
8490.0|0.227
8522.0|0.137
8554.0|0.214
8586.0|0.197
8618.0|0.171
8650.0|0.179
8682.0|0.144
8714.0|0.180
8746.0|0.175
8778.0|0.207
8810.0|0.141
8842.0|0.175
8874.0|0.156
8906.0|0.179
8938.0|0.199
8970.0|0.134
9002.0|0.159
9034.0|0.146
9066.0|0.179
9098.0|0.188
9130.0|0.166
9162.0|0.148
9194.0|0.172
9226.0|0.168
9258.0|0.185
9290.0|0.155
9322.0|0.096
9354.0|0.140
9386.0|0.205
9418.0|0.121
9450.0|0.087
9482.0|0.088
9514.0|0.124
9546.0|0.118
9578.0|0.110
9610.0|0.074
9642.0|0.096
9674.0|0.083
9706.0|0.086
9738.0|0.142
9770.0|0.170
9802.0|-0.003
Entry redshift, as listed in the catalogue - 0.088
